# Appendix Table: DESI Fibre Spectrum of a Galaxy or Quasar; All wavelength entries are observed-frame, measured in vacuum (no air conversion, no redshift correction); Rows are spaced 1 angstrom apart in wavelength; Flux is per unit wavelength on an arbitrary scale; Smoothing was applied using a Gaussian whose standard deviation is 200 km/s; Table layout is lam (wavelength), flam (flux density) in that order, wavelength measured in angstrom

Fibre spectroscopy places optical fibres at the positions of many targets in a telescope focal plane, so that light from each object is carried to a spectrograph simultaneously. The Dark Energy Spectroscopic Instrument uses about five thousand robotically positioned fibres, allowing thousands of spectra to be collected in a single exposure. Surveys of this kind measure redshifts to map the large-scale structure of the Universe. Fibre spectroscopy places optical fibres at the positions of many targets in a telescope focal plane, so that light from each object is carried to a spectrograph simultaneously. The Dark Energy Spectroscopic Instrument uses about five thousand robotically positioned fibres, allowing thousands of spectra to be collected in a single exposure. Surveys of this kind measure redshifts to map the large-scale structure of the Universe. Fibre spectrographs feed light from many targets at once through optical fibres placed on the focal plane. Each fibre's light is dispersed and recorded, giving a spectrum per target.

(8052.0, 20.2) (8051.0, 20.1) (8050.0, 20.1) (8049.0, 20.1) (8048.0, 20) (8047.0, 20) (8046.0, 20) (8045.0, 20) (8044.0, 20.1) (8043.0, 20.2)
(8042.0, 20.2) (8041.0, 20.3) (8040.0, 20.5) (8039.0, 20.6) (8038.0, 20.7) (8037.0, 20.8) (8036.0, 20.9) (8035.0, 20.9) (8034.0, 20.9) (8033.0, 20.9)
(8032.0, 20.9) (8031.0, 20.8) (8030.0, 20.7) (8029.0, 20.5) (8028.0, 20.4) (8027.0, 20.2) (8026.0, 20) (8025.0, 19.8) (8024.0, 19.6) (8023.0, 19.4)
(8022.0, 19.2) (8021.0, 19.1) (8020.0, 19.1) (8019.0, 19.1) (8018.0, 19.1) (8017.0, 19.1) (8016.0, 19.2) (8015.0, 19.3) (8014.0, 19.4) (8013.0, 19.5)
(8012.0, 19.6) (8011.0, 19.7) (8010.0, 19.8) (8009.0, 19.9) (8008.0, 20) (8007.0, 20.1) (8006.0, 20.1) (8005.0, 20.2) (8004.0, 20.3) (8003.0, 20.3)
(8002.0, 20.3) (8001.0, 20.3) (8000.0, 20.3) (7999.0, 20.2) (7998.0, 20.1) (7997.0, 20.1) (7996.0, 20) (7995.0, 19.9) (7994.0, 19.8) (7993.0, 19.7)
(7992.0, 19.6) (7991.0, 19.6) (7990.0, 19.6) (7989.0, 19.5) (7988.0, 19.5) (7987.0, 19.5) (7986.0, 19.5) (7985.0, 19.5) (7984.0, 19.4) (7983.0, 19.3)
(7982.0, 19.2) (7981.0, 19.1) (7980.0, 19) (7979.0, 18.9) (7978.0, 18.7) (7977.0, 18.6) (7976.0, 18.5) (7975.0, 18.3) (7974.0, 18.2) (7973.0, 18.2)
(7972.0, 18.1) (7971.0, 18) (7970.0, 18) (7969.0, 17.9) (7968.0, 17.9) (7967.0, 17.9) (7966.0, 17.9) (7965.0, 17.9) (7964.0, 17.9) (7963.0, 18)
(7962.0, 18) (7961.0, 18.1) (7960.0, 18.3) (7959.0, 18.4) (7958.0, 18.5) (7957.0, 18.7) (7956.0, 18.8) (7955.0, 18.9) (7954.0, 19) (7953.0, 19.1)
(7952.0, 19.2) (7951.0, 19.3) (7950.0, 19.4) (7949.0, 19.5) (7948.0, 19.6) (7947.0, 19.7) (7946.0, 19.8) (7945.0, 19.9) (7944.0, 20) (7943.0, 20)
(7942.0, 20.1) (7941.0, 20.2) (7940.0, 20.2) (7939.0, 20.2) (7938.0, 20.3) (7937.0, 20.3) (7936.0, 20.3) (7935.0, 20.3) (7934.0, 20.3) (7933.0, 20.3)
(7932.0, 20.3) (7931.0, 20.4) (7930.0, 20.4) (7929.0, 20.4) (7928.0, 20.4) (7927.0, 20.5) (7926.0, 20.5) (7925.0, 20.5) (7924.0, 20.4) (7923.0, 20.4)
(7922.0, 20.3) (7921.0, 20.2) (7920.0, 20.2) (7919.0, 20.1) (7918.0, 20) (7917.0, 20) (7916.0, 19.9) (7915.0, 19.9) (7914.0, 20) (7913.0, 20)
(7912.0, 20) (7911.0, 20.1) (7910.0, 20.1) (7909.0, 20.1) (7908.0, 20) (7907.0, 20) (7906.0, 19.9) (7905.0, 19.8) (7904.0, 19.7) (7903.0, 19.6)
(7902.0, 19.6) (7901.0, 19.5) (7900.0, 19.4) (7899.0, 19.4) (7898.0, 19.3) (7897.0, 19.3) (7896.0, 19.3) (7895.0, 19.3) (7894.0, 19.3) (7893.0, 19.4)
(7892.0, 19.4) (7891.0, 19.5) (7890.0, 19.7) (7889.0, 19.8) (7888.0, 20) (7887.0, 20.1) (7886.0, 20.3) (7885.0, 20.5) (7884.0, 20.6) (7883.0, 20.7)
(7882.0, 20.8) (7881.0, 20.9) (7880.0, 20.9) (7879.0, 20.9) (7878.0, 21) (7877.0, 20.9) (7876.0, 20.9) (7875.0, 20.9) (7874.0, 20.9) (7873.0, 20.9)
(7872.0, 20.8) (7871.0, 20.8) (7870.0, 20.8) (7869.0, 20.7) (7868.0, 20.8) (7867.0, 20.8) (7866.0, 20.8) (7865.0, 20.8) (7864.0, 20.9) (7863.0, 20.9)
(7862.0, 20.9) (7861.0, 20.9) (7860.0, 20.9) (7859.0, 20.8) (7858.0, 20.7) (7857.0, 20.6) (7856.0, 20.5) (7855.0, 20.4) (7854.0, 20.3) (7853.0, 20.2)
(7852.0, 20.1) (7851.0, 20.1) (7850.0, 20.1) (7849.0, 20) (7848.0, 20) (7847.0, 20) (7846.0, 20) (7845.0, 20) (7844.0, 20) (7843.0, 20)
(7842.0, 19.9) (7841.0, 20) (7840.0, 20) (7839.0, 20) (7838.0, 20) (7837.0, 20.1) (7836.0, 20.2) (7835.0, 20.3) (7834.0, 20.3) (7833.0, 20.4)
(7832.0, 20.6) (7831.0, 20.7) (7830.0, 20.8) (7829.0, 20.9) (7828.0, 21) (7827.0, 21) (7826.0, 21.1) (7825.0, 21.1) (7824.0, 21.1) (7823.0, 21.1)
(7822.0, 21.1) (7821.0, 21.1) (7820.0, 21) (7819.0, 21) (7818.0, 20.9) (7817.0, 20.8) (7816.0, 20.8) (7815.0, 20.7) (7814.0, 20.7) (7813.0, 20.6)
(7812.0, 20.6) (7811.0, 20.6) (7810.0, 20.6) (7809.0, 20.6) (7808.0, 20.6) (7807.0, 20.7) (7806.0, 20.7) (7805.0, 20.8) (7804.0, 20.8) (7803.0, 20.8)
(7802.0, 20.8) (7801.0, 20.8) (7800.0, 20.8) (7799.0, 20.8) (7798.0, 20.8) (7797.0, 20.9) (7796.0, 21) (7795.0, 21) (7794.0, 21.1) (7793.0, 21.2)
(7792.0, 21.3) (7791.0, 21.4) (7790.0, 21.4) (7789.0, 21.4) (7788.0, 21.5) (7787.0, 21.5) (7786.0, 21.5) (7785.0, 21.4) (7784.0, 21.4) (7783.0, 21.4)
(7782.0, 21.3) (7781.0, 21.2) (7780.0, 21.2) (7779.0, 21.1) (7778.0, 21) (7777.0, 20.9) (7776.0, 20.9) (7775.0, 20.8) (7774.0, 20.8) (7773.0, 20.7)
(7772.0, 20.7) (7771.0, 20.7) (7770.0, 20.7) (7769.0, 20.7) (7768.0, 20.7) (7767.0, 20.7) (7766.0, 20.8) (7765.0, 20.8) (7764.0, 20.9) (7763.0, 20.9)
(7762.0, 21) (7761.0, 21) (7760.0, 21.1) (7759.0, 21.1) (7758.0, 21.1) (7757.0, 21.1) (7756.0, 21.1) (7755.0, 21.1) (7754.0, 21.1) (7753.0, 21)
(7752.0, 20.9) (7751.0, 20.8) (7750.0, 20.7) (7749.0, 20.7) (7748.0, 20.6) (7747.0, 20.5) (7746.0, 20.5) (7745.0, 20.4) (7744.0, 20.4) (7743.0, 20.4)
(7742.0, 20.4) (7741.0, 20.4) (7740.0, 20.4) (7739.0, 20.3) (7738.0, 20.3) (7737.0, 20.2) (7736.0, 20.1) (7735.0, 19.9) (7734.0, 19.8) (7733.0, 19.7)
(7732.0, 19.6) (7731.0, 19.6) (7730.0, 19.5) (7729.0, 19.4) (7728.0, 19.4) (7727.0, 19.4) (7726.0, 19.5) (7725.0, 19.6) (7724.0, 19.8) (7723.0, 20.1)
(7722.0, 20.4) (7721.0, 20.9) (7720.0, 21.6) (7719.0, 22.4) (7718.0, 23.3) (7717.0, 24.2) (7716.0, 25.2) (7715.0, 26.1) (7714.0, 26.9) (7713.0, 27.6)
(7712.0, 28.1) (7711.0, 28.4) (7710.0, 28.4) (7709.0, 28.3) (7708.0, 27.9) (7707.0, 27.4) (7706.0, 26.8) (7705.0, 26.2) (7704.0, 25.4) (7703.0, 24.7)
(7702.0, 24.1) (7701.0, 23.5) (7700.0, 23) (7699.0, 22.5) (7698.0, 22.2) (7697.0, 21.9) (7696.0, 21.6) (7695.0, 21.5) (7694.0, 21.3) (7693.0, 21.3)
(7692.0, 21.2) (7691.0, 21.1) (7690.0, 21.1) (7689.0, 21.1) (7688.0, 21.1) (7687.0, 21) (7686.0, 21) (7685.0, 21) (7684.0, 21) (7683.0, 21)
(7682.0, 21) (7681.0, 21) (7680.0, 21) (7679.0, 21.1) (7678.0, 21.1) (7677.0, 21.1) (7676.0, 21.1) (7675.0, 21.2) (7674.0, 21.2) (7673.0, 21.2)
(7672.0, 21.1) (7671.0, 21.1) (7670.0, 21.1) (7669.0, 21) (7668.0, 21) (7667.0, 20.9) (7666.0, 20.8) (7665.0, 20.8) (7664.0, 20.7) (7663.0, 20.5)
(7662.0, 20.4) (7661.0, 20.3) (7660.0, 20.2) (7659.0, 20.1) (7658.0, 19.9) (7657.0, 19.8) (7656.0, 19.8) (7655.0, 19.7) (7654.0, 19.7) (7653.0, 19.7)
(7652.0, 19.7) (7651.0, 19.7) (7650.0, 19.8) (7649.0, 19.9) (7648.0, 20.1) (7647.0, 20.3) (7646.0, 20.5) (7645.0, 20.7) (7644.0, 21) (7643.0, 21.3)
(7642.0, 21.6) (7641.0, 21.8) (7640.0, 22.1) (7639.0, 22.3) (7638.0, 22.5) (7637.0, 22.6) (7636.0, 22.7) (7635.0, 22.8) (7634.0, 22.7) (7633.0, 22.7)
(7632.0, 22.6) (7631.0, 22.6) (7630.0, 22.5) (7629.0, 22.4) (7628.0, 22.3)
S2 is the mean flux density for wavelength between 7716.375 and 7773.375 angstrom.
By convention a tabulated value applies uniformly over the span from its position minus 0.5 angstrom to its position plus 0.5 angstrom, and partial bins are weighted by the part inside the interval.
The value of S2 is 20.6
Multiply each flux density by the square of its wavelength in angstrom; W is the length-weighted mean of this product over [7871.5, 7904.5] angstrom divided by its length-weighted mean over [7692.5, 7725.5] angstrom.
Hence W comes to 0.88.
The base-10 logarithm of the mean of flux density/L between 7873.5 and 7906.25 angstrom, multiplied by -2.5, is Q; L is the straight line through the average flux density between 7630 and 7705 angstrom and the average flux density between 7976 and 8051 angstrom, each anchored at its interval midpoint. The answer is 0.02 mag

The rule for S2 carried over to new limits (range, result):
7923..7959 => 19.9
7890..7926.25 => 19.8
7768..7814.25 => 21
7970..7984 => 18.6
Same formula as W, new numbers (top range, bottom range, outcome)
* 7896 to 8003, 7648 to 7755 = 0.96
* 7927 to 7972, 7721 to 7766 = 1.00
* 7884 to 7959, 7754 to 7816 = 0.98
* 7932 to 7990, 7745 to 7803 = 0.95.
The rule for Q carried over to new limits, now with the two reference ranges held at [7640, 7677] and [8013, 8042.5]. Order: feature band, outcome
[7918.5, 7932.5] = -0.01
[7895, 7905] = 0.04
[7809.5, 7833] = -0.03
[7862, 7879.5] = -0.03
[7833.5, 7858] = 0.01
